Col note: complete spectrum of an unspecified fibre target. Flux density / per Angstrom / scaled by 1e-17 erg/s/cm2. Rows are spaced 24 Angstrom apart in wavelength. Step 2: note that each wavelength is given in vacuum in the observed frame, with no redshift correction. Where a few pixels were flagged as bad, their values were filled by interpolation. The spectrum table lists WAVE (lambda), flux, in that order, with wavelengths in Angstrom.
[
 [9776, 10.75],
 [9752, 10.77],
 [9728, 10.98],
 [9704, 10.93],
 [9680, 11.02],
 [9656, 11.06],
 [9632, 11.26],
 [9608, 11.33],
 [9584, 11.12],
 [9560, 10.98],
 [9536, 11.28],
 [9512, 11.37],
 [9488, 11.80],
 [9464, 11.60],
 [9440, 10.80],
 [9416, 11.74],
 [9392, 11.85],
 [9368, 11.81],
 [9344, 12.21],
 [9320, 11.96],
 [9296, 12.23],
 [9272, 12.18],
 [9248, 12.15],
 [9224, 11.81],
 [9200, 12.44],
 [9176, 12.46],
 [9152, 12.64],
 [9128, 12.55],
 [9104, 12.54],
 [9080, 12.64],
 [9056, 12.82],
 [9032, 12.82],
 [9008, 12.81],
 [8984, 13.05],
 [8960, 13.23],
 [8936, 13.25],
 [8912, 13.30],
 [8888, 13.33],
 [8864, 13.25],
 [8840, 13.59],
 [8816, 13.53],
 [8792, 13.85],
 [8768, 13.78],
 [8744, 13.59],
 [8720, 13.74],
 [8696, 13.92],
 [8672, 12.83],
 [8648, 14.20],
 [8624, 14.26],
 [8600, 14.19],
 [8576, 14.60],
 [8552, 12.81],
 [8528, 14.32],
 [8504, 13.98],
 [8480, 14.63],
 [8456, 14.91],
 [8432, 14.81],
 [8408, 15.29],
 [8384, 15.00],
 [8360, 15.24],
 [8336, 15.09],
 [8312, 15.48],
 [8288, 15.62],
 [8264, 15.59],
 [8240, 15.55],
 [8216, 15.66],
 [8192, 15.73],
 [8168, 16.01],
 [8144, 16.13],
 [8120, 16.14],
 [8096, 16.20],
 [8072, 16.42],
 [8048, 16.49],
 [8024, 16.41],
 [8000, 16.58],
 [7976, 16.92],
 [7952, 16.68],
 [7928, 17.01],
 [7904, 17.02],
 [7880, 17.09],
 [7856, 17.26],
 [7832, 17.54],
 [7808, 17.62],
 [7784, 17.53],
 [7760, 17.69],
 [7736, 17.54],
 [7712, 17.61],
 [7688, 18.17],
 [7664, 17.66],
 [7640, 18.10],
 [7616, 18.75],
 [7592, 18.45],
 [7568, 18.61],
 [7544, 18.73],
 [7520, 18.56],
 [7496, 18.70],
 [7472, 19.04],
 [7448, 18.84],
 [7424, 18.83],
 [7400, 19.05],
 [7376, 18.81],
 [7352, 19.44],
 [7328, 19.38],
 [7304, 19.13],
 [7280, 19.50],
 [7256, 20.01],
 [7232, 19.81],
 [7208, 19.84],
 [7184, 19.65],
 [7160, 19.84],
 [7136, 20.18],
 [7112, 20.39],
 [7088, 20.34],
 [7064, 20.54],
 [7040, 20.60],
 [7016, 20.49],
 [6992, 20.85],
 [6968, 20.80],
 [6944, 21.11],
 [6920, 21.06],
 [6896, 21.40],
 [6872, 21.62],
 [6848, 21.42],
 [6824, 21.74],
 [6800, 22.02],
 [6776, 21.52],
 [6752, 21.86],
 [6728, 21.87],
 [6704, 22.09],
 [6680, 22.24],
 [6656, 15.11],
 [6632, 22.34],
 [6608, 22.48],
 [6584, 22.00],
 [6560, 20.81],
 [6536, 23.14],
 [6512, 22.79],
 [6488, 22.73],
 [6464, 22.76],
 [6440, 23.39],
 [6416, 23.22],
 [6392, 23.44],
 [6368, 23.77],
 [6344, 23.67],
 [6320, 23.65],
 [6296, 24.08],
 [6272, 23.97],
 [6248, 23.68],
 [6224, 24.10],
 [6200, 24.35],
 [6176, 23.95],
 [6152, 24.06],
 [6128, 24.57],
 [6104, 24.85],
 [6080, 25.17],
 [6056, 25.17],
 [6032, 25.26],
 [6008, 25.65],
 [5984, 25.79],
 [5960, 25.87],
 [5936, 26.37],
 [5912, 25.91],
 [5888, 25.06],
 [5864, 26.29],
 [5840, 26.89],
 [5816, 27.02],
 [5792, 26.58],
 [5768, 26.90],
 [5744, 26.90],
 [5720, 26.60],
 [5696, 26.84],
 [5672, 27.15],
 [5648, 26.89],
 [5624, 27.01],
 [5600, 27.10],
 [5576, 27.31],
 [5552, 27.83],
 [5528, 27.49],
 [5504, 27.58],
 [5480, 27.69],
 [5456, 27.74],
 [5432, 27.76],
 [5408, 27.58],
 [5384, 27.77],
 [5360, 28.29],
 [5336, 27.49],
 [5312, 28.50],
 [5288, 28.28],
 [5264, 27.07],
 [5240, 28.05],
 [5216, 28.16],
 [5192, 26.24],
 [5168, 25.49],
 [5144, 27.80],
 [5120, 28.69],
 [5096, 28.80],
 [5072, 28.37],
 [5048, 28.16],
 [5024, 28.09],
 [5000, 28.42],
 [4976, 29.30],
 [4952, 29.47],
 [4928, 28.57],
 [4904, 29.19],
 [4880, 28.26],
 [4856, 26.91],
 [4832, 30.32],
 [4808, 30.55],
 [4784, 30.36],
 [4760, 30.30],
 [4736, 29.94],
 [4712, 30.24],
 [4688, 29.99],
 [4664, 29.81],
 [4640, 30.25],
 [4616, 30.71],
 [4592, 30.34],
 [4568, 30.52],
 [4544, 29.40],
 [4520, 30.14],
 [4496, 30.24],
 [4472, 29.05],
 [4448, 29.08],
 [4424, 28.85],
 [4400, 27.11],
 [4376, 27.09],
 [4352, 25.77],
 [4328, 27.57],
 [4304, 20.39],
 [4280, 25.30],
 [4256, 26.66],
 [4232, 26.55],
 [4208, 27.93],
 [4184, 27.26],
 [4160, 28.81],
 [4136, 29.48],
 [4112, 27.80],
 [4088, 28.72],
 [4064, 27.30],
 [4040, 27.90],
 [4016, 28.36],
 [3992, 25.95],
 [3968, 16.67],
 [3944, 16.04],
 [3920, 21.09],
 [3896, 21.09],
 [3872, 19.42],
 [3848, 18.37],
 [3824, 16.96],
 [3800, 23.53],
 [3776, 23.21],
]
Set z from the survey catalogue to 0.000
